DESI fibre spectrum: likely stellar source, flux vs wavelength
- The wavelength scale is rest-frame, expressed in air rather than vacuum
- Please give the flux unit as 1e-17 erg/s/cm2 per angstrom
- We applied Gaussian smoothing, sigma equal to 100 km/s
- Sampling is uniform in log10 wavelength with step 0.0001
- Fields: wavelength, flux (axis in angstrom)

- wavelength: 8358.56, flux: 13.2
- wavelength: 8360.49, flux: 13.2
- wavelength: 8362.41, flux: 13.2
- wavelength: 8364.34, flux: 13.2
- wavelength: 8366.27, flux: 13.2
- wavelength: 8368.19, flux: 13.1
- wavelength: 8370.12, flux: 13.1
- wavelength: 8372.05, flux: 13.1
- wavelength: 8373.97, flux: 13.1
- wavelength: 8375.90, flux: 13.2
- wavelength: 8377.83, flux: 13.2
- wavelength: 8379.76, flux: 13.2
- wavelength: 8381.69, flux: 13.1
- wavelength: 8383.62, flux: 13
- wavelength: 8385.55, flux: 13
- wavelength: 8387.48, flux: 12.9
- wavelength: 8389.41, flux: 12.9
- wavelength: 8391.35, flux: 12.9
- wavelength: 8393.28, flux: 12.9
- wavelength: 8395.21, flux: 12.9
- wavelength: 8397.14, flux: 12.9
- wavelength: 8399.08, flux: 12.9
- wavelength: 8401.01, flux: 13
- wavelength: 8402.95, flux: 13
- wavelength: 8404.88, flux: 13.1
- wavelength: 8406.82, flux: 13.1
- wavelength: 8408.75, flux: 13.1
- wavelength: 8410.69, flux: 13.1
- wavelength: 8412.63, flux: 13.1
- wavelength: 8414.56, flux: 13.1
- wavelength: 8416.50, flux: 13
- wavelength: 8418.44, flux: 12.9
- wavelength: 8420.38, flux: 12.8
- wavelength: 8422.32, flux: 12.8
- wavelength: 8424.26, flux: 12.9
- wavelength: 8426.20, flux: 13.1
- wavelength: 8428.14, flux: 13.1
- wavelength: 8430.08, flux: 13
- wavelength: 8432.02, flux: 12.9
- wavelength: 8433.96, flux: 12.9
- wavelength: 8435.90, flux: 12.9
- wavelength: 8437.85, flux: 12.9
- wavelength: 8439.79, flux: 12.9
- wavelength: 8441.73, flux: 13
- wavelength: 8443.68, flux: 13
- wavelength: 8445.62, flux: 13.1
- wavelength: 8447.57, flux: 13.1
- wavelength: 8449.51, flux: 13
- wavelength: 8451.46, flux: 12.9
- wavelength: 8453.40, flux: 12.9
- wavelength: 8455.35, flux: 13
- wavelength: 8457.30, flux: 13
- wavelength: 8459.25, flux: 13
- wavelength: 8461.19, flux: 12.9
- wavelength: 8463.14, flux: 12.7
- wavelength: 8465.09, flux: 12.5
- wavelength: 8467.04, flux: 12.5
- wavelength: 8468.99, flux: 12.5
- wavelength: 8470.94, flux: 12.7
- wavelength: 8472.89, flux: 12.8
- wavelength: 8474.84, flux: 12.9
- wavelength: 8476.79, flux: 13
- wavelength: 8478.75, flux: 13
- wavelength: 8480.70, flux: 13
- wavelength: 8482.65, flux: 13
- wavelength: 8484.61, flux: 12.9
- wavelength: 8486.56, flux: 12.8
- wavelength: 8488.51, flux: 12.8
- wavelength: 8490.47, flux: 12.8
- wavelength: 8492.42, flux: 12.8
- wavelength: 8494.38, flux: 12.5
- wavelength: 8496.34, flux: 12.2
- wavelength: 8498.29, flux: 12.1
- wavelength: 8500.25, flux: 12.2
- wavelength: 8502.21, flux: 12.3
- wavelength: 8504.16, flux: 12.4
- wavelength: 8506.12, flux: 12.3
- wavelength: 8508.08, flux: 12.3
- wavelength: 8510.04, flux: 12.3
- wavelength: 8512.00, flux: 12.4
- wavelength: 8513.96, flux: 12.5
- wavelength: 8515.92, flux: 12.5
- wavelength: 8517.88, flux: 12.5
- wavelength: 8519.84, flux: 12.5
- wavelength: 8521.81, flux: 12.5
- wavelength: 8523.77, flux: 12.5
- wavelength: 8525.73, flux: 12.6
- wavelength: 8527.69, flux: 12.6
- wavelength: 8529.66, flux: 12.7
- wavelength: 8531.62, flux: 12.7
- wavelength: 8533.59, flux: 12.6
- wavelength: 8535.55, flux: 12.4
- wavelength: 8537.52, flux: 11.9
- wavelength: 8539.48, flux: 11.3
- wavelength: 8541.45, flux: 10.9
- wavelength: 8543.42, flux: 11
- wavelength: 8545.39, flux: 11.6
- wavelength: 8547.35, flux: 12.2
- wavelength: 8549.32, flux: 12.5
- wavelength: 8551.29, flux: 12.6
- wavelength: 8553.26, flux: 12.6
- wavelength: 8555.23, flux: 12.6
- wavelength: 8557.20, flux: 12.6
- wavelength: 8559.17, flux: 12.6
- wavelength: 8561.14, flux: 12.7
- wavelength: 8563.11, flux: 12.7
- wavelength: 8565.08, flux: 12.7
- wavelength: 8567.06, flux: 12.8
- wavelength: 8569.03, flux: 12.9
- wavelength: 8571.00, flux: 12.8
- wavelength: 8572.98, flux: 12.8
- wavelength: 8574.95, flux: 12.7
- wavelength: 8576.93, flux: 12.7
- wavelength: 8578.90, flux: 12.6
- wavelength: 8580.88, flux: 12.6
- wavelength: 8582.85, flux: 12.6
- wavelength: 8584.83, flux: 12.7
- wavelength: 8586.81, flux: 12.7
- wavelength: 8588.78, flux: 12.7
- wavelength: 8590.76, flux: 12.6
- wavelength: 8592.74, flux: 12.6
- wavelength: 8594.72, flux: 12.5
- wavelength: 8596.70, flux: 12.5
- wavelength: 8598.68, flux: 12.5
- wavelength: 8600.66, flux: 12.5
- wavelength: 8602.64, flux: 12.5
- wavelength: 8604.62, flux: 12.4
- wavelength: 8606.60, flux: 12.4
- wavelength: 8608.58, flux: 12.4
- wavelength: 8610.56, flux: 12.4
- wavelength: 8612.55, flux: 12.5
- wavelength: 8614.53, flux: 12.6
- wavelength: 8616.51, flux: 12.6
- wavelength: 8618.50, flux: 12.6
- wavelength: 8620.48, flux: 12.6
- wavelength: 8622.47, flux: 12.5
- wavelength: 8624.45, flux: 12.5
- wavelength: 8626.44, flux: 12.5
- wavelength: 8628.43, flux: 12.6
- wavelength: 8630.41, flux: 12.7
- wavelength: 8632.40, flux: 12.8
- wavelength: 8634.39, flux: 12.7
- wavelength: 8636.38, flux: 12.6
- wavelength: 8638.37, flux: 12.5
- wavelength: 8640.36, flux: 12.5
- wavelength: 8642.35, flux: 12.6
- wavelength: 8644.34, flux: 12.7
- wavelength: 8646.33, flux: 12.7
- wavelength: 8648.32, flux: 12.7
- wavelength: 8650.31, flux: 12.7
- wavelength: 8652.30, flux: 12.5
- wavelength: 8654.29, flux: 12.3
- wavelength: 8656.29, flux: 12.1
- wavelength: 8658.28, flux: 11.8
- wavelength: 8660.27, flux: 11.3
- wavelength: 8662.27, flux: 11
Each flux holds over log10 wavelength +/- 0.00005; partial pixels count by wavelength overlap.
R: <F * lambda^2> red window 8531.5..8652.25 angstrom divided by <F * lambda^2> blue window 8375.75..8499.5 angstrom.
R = 1.00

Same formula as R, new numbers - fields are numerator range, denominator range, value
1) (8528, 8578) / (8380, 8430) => 0.99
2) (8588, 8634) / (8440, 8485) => 1.01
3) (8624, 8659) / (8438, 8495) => 1.01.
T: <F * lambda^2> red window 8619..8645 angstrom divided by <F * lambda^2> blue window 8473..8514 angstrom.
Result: 1.03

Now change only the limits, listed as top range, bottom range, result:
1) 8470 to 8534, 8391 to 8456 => 0.99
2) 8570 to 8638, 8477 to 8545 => 1.04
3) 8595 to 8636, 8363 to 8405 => 1.02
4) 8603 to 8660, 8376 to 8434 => 1.01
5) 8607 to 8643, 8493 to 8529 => 1.04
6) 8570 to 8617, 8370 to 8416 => 1.01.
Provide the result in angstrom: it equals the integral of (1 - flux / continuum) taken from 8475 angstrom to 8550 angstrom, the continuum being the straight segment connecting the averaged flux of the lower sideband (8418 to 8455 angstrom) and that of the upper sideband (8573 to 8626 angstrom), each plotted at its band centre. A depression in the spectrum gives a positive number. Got 2.2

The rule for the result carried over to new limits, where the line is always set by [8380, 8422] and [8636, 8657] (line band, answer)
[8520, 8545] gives 1.2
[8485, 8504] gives 0.5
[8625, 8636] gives -0.1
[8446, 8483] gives 0.0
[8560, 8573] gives -0.1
